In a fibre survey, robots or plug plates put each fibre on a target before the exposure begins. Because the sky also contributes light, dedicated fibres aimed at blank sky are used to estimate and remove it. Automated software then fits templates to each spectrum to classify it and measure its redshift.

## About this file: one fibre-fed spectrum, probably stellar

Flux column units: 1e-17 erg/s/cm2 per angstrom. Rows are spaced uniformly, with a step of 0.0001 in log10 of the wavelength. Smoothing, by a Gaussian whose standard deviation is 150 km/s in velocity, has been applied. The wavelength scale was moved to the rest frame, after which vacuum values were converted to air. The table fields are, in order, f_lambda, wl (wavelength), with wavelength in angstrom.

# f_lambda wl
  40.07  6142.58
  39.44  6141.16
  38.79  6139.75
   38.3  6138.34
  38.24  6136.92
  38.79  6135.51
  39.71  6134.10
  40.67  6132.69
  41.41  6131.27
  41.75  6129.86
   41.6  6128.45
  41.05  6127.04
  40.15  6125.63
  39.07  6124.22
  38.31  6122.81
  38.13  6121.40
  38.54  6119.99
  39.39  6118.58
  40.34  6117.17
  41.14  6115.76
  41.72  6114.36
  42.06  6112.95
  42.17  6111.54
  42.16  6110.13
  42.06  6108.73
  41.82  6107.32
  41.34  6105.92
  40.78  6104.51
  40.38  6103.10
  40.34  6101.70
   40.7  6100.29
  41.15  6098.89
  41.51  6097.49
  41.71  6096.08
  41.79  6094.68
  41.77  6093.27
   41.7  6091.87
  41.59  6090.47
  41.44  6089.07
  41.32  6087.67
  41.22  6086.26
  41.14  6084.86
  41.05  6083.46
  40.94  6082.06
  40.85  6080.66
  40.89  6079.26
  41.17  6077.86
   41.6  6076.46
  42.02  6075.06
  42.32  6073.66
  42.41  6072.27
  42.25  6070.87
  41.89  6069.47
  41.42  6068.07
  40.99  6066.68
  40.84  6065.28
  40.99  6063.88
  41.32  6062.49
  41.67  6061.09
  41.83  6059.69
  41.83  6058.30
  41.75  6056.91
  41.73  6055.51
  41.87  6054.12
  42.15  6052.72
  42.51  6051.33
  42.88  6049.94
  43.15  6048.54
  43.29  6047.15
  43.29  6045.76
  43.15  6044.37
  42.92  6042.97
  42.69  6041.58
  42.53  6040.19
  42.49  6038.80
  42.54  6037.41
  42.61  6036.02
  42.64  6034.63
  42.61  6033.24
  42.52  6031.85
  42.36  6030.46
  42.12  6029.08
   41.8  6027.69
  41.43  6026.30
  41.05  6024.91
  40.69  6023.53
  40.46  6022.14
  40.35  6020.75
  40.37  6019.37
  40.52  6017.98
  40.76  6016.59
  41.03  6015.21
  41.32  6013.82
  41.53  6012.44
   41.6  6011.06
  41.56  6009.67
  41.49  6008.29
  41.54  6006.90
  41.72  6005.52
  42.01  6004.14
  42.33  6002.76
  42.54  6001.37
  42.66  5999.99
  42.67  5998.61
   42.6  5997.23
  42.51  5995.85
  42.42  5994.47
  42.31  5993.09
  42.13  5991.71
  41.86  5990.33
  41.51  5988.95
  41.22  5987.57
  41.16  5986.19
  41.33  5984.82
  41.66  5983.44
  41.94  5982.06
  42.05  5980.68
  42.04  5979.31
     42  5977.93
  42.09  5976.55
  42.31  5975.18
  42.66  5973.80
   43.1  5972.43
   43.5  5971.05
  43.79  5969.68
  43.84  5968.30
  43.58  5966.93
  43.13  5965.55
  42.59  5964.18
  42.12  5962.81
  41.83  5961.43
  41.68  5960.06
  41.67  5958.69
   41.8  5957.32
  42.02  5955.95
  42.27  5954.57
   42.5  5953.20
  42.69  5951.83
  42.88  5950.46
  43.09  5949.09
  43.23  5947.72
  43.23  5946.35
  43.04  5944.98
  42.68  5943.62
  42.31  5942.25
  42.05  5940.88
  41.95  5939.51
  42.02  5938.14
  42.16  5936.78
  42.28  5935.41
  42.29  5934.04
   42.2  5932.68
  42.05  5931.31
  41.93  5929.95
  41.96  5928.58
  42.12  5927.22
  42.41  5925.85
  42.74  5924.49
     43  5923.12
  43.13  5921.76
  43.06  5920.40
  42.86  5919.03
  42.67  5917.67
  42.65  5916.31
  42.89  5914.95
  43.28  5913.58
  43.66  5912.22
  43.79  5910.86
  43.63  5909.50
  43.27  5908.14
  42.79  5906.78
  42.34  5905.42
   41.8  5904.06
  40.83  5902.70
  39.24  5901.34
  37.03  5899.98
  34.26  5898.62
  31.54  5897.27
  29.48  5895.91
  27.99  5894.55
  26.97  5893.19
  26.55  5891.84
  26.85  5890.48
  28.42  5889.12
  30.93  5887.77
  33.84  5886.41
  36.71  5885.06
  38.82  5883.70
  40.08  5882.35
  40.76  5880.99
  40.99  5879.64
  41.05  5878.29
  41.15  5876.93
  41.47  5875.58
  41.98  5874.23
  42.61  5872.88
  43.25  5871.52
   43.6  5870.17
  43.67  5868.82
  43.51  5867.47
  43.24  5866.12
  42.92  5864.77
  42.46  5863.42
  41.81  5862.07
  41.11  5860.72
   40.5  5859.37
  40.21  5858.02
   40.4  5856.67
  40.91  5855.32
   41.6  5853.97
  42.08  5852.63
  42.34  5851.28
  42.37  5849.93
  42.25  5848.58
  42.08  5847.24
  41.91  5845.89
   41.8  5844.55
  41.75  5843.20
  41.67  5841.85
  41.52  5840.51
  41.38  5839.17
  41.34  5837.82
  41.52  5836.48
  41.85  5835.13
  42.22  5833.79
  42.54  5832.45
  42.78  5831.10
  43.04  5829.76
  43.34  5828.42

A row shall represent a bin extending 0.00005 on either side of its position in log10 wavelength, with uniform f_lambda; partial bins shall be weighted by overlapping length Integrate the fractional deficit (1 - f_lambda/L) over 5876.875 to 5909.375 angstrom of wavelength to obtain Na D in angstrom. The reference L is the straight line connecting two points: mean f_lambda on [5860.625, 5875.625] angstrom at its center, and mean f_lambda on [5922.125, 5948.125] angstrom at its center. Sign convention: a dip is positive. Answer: 5.0 angstrom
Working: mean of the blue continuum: 42.8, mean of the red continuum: 42.4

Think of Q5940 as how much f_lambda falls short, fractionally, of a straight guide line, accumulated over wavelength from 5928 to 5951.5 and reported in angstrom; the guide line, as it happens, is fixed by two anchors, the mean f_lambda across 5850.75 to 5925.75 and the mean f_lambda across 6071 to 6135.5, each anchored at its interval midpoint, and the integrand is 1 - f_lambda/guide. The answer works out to -1.4 angstrom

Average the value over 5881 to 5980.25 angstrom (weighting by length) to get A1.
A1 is 40.5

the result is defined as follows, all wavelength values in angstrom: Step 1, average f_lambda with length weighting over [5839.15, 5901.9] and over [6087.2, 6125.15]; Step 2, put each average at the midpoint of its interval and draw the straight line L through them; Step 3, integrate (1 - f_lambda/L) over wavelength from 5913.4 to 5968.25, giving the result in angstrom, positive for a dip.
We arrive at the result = -4.2 angstrom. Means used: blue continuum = 38.9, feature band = 42.5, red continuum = 40.9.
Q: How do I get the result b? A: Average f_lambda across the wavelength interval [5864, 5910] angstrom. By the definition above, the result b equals 38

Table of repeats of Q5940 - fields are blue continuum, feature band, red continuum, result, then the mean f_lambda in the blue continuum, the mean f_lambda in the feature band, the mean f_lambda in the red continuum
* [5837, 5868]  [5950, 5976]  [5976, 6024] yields -0.6 angstrom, 41.8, 42.6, 41.7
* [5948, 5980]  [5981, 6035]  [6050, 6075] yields 0.7 angstrom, 42.6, 41.7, 41.8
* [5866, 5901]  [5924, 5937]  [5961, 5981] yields -0.7 angstrom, 36.7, 42.2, 42.7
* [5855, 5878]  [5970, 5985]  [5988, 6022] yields -0.2 angstrom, 42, 42.3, 41.7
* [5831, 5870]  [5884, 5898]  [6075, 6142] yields 3.9 angstrom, 41.9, 30.2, 40.7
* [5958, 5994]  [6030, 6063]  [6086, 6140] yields -0.8 angstrom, 42.3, 42.4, 40.7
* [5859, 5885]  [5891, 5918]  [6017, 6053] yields 2.3 angstrom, 41.7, 38.2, 42.1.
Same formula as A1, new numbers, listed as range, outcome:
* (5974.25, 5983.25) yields 42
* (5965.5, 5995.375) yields 42.3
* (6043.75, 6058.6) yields 42.5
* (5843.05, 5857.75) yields 41.7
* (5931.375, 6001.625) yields 42.4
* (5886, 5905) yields 32.7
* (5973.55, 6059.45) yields 42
